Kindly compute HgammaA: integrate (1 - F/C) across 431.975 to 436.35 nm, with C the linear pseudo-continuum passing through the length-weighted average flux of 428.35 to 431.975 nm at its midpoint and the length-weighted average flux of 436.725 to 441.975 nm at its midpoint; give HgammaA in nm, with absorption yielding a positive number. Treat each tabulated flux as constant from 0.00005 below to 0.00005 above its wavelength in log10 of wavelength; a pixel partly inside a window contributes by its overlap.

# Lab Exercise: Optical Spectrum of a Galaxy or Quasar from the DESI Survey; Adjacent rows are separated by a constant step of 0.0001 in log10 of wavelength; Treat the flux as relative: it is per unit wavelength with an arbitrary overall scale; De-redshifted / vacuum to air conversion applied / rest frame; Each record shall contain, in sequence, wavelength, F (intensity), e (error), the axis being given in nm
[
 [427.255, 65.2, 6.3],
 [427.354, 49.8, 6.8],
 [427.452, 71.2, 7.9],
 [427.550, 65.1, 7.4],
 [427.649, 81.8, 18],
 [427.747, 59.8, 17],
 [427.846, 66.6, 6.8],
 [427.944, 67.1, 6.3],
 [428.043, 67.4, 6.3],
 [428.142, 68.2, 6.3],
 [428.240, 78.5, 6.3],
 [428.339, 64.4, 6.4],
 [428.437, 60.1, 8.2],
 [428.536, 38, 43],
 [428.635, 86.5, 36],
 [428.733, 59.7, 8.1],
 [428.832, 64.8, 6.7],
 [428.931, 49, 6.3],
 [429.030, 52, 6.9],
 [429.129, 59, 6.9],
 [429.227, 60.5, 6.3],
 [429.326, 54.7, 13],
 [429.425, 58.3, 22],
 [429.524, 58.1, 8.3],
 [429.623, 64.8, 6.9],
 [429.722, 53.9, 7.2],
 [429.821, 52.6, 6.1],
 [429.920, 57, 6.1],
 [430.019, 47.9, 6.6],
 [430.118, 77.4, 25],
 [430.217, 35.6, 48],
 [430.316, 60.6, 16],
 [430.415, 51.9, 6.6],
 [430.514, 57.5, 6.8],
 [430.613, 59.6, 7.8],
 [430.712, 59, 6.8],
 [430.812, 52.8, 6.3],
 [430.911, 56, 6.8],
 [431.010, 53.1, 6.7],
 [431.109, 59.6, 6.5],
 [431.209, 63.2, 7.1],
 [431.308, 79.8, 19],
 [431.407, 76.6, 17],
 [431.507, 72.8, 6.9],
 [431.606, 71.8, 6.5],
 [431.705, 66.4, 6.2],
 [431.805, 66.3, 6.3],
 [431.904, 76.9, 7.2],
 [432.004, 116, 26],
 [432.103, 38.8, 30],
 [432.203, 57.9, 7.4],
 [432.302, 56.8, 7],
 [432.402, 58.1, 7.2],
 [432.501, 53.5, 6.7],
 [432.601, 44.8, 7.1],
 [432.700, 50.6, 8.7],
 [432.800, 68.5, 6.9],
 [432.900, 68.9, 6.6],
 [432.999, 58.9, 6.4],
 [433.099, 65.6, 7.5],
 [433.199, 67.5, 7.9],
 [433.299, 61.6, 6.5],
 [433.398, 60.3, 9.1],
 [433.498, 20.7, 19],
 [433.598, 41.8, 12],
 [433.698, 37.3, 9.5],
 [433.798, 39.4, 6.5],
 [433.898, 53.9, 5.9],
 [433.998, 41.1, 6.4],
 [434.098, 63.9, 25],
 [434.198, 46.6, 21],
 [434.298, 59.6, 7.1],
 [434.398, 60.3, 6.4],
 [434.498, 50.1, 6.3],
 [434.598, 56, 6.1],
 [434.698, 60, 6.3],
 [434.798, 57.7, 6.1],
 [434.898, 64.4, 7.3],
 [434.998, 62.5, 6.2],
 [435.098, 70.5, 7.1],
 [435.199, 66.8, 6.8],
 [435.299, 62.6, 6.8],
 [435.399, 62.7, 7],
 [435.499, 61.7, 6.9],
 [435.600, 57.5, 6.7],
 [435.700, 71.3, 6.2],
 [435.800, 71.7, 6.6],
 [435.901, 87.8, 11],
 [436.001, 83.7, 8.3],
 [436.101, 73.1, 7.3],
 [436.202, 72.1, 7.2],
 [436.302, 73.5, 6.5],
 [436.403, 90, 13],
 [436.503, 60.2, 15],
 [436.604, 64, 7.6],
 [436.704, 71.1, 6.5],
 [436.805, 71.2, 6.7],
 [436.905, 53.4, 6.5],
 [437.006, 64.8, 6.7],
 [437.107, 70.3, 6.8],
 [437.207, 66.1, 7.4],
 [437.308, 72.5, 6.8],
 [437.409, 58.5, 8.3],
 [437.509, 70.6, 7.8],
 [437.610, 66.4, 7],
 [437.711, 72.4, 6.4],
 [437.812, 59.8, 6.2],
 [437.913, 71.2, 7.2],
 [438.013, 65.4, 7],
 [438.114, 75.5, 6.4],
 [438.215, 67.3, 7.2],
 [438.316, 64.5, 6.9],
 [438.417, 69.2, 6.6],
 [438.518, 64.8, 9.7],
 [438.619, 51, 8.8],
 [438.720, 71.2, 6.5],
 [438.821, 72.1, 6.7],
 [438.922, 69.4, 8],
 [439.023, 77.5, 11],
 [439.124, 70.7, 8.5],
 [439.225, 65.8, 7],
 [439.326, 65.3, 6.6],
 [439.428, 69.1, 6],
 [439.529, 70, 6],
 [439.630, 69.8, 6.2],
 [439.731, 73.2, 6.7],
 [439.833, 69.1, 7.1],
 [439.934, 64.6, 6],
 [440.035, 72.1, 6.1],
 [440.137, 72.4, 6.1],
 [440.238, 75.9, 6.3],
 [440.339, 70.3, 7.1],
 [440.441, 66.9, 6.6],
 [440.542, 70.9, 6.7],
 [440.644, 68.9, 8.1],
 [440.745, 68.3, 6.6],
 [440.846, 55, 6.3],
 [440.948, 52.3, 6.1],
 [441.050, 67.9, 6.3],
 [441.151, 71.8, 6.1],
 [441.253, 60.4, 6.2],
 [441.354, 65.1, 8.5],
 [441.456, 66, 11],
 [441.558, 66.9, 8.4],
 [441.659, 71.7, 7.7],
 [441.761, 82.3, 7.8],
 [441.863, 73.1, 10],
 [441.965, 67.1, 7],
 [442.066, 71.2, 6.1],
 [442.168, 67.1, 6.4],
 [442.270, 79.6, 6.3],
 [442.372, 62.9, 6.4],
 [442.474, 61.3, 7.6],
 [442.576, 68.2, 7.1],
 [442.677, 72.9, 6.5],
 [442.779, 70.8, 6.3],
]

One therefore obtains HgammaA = 0.26 nm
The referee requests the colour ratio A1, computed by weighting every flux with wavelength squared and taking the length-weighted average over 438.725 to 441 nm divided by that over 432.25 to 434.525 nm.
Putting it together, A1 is 1.3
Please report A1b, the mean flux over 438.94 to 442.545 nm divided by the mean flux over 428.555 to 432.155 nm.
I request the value 1.11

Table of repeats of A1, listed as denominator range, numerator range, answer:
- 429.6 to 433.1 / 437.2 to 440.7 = 1.16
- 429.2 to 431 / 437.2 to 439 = 1.24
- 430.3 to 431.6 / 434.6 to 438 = 1.12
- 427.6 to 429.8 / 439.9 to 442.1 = 1.16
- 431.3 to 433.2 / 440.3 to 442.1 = 1.07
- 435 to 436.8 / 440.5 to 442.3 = 0.99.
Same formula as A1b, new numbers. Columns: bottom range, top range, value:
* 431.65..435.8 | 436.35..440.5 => 1.16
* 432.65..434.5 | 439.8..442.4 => 1.28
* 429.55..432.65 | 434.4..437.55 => 1.09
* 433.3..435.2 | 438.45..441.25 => 1.28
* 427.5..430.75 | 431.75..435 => 0.94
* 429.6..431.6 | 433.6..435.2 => 0.92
